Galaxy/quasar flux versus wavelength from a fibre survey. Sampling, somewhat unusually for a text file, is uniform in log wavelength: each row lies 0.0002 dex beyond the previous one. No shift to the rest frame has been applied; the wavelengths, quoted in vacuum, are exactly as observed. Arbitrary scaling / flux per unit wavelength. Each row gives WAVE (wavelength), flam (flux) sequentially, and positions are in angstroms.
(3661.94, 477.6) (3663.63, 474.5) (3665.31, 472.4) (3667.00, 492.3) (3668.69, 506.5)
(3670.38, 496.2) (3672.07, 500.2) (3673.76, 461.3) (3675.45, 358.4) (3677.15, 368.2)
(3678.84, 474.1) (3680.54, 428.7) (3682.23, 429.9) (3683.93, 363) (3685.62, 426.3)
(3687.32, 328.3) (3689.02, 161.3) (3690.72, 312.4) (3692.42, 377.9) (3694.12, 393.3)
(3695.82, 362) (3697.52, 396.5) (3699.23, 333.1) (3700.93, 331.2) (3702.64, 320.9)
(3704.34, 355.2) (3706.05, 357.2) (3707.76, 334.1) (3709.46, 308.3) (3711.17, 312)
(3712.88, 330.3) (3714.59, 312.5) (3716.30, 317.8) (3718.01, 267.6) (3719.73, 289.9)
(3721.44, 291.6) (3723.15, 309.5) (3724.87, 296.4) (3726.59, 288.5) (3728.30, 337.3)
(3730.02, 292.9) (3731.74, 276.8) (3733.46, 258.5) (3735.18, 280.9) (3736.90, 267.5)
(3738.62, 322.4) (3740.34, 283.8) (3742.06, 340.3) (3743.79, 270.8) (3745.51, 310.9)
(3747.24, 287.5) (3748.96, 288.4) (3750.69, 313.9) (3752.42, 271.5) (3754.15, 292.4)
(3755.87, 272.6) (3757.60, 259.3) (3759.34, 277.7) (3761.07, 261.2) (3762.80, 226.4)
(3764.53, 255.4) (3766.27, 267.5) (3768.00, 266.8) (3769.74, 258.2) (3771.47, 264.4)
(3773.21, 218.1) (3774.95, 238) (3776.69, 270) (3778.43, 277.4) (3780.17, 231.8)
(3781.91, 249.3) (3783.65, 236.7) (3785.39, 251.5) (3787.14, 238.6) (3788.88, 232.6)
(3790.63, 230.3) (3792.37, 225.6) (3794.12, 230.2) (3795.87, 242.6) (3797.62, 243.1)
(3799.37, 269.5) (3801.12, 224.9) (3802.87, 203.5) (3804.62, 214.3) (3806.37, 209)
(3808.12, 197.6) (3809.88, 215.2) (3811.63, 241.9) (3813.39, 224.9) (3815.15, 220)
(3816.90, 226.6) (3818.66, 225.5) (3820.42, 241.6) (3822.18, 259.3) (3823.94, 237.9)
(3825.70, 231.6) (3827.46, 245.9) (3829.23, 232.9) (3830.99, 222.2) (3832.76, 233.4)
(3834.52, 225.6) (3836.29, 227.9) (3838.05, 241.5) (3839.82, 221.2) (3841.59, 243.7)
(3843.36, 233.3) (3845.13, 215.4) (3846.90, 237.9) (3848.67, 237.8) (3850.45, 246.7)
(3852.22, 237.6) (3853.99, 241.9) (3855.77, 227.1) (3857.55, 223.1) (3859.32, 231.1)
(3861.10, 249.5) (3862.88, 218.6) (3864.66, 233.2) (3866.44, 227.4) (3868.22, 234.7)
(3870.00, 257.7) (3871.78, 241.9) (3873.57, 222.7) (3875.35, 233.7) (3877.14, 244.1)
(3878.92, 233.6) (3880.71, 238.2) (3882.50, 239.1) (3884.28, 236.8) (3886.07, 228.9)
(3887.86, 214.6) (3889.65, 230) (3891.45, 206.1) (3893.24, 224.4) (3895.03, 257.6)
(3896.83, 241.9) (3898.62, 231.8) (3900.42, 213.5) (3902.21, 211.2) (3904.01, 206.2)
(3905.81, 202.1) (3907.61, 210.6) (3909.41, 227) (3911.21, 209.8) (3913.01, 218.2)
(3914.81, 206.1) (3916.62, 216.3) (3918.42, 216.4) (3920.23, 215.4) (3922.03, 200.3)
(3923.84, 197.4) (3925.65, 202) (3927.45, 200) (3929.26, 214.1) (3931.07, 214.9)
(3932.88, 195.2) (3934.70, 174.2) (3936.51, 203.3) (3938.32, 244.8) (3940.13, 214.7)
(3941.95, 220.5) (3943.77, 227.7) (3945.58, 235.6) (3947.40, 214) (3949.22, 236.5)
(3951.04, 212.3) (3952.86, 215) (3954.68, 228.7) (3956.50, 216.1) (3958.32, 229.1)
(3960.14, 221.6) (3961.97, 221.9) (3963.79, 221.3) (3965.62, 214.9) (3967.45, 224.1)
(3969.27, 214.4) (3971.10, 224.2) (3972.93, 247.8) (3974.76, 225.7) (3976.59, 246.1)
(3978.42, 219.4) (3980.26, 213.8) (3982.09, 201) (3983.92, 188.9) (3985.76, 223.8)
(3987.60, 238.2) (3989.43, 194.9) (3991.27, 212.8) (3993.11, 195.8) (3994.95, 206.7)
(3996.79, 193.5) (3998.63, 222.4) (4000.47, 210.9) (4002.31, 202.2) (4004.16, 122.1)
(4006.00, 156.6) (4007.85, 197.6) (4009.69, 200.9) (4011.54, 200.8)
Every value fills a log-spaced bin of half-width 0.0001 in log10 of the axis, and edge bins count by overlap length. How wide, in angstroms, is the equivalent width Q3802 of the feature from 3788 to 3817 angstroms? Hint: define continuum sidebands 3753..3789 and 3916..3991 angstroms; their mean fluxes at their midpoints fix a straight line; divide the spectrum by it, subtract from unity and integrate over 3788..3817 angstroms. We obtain 2.6 angstroms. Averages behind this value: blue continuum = 255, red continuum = 217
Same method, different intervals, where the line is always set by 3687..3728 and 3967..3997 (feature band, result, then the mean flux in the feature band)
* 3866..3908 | 3.9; 229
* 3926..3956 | 2.1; 216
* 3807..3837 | 5.1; 230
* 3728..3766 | 2.8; 283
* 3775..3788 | 1.9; 250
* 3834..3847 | 1.9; 231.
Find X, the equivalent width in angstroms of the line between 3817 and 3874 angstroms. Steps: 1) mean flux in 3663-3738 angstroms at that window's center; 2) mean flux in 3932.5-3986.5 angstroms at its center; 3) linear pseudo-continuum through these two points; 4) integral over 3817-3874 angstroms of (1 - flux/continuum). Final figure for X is 9.0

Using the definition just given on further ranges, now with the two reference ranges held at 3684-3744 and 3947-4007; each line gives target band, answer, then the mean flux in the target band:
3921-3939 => 2.1 angstroms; 204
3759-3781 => 3.0 angstroms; 254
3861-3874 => 1.0 angstroms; 235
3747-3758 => 0.6 angstroms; 285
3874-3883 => 0.5 angstroms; 237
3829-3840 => 1.6 angstroms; 230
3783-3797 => 2.5 angstroms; 236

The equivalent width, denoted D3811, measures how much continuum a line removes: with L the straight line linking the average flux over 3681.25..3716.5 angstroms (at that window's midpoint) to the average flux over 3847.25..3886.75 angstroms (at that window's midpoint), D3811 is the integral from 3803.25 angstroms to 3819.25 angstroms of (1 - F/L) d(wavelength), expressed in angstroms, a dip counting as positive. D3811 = 3.1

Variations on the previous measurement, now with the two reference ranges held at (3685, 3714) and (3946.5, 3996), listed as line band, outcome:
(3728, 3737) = 1.1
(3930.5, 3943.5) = 1.3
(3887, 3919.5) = 3.8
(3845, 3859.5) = 1.9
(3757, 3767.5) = 1.7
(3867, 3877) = 0.9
